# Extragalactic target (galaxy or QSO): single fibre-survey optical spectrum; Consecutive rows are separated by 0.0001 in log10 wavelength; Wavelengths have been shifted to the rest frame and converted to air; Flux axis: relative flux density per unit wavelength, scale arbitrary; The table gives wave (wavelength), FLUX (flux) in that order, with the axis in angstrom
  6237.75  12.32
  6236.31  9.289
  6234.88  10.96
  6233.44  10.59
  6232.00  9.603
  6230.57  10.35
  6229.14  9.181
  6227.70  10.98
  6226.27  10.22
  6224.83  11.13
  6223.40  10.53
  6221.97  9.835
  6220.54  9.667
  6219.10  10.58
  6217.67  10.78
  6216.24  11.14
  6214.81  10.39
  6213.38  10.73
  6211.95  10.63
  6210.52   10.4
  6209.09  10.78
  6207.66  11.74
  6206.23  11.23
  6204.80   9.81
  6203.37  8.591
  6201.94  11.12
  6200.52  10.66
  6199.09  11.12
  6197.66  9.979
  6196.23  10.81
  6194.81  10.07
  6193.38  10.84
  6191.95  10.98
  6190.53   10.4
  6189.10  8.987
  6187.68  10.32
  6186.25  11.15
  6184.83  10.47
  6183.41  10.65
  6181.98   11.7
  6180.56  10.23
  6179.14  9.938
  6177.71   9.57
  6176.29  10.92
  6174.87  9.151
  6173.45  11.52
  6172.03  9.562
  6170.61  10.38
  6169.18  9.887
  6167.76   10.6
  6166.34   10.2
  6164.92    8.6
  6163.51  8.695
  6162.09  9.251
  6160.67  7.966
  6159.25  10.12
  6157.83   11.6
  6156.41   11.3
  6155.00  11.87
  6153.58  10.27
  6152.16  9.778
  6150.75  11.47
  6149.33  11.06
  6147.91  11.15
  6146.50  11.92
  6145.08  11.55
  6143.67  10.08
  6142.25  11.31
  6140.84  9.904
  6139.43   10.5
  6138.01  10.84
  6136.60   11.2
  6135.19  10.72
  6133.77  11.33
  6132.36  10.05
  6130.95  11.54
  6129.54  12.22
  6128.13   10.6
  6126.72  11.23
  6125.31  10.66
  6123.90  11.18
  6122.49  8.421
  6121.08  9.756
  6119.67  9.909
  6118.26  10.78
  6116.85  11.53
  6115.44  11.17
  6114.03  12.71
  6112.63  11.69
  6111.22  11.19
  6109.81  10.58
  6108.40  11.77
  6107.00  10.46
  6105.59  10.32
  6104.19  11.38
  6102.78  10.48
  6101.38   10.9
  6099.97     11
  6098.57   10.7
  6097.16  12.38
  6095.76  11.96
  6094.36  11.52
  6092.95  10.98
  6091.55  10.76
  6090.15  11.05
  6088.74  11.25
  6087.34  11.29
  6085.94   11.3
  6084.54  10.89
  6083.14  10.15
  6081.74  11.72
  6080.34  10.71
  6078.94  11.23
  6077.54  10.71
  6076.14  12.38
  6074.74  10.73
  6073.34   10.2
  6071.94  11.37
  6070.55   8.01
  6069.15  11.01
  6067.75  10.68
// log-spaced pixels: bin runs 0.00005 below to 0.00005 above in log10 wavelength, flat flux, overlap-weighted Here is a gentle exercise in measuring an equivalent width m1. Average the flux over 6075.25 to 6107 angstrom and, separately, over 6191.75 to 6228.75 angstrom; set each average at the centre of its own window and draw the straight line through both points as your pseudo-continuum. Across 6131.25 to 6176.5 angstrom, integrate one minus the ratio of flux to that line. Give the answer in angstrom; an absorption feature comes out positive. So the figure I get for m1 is 1.5 angstrom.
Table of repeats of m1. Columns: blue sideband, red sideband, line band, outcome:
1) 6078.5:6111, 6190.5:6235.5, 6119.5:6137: 0.3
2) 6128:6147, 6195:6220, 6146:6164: 0.6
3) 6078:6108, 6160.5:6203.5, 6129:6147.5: -0.7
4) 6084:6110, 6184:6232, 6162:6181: 1.4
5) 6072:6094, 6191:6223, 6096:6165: 0.4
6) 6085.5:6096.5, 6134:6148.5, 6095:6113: 0.1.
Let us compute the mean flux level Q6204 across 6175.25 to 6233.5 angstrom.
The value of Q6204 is 10.4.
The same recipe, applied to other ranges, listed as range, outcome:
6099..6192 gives 10.6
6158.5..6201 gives 10.2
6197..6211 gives 10.5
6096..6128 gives 10.9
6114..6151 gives 10.9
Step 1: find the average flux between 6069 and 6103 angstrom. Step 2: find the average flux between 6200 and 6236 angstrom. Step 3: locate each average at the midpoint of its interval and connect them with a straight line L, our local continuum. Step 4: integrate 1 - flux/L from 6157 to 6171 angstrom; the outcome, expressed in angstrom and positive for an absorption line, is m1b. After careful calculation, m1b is 1.2 angstrom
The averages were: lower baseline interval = 11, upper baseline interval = 10.5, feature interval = 9.72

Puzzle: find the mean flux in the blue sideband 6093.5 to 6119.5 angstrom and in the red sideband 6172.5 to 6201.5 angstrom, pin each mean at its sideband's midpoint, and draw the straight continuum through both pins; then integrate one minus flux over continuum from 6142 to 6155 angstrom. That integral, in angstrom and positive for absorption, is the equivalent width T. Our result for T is -0.2 angstrom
